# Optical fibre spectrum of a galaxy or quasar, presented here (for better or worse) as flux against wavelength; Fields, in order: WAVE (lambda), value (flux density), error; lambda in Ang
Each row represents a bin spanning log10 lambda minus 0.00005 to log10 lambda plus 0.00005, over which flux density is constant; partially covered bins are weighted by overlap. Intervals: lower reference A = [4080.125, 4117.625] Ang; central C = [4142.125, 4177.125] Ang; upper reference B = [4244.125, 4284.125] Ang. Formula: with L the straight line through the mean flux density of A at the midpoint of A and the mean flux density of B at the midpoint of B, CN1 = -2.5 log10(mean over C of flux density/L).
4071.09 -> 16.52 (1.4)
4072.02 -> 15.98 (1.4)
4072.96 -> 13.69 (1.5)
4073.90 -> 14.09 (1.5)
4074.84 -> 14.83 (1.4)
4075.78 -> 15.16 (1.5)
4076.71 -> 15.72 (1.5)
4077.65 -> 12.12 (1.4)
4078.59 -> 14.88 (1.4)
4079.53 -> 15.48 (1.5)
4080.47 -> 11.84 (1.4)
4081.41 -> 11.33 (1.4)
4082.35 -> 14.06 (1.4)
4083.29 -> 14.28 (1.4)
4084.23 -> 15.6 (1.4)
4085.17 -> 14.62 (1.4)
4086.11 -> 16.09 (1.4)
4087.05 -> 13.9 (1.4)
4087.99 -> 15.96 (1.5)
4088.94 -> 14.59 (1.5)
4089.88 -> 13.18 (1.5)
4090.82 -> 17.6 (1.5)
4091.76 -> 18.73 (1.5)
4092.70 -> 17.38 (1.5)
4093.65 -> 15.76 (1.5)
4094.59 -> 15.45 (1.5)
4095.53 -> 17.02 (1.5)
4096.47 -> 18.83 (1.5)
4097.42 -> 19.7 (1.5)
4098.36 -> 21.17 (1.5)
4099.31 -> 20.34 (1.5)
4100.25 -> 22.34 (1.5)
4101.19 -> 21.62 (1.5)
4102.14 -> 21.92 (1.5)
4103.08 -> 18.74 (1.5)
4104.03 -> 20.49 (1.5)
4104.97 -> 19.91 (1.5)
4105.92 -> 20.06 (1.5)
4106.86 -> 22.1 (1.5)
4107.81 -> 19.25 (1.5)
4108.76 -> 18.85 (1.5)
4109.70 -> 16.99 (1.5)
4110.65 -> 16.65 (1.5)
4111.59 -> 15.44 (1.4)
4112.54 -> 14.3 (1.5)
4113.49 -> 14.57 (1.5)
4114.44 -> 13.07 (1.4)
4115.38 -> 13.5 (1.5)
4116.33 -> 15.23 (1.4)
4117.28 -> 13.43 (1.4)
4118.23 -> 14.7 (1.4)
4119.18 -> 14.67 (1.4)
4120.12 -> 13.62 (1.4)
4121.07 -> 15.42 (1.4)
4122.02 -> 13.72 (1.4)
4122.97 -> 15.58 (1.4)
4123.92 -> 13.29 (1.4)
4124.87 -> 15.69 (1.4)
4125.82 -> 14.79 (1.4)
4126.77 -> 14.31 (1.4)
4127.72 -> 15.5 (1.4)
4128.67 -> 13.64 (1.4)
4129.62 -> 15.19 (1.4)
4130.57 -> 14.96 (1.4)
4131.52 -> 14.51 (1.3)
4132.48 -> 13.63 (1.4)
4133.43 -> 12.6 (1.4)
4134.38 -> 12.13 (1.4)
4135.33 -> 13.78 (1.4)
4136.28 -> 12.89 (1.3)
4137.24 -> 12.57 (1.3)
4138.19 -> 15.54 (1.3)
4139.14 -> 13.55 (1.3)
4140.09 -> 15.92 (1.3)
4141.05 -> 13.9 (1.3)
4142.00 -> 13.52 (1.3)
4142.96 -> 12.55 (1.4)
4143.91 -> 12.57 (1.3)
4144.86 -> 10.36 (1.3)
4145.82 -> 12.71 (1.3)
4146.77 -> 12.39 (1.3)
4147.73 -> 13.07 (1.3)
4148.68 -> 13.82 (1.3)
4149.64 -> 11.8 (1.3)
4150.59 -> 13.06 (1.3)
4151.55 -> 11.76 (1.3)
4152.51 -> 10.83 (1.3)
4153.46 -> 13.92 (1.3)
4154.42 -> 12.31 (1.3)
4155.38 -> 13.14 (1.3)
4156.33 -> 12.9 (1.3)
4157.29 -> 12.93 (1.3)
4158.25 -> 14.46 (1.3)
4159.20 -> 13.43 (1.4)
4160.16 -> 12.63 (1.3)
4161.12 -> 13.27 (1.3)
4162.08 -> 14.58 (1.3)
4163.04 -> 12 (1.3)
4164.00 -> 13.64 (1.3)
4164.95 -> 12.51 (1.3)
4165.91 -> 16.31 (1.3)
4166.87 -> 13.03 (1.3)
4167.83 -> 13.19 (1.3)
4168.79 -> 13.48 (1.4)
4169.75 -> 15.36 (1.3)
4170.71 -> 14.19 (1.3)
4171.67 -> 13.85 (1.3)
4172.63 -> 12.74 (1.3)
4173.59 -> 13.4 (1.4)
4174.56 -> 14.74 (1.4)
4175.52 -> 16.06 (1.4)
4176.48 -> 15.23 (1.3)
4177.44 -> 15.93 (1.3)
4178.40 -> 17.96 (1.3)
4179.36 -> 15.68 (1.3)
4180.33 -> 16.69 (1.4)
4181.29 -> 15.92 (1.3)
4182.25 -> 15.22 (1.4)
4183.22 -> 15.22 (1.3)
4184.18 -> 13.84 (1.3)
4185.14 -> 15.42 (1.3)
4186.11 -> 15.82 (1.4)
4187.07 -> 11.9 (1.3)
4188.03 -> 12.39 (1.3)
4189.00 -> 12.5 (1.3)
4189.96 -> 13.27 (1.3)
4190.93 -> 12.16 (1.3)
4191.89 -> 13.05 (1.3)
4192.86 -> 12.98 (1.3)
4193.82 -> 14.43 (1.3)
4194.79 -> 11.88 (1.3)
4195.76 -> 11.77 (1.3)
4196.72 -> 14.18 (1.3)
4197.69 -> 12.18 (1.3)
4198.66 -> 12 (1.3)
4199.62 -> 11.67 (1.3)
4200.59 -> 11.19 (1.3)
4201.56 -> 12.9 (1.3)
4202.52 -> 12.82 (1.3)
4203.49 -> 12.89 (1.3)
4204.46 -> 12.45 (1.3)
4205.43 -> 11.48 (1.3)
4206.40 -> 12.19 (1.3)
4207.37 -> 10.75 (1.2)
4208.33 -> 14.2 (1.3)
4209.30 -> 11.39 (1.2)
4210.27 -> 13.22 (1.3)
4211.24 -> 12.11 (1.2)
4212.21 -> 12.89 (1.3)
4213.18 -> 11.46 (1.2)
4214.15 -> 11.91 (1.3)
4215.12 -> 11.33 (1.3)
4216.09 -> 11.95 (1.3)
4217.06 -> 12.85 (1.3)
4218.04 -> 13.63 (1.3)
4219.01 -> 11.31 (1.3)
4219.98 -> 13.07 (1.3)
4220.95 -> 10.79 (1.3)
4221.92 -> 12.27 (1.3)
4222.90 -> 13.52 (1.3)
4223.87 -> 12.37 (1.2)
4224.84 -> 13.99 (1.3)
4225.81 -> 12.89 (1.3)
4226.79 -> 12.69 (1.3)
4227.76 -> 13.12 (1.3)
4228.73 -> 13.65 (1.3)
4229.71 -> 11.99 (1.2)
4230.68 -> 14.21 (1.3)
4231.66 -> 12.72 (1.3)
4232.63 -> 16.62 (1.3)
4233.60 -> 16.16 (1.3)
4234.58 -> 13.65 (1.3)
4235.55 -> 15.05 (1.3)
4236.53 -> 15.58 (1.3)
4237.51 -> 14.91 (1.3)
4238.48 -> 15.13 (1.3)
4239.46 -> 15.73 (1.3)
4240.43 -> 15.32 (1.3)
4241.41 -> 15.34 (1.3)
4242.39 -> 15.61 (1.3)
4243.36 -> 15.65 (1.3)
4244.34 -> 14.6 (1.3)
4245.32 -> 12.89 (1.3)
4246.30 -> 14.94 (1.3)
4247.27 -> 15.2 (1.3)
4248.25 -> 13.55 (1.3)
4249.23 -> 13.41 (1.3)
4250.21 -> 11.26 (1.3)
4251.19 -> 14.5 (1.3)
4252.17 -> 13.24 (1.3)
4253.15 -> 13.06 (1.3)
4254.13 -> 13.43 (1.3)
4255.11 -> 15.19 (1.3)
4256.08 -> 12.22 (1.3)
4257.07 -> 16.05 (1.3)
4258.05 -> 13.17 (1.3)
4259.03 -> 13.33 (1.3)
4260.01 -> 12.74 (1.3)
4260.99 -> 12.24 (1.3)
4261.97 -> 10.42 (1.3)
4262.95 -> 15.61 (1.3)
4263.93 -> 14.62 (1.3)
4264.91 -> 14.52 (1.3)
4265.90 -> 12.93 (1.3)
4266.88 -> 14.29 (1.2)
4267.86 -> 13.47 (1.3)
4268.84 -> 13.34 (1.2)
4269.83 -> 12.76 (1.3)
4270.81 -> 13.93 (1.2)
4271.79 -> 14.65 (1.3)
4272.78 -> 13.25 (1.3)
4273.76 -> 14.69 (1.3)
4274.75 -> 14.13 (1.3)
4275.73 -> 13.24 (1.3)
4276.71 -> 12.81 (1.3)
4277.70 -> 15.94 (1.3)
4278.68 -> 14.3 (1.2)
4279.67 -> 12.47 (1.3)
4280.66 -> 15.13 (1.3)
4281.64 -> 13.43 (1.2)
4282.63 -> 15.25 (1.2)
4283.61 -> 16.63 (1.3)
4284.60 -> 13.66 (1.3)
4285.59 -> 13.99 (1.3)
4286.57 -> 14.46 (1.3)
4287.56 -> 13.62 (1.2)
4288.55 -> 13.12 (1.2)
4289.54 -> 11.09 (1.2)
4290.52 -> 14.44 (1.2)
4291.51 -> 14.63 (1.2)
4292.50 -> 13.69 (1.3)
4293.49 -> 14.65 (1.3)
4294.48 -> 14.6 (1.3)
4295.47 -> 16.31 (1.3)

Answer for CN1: 0.19 mag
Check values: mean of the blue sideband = 16.9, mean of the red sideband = 13.8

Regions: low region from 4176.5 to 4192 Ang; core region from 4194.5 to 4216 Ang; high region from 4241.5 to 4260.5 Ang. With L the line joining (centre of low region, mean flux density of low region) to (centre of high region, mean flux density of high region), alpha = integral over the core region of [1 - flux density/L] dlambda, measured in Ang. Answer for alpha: 3.3 Ang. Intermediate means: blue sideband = 14.6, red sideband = 13.9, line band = 12.2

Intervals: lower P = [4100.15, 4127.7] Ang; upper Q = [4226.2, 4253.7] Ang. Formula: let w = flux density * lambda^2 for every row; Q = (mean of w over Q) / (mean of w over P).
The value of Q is 0.91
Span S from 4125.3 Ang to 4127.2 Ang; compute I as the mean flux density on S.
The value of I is 14.6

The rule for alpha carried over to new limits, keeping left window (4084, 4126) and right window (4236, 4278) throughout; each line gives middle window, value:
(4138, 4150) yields 2.2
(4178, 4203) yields 2.6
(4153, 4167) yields 2.1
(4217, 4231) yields 1.7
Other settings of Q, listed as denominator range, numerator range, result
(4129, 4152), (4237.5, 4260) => 1.13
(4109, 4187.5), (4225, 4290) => 1.05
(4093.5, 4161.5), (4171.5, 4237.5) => 0.92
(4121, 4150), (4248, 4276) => 1.05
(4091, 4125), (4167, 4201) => 0.84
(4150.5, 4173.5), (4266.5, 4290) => 1.10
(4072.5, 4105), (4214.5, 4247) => 0.90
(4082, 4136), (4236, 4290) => 0.93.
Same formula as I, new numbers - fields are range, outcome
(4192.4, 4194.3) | 13.8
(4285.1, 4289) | 13.8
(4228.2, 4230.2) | 12.8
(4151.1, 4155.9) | 12.4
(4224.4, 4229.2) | 13.3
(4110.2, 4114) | 15.2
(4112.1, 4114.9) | 14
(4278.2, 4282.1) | 13.8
